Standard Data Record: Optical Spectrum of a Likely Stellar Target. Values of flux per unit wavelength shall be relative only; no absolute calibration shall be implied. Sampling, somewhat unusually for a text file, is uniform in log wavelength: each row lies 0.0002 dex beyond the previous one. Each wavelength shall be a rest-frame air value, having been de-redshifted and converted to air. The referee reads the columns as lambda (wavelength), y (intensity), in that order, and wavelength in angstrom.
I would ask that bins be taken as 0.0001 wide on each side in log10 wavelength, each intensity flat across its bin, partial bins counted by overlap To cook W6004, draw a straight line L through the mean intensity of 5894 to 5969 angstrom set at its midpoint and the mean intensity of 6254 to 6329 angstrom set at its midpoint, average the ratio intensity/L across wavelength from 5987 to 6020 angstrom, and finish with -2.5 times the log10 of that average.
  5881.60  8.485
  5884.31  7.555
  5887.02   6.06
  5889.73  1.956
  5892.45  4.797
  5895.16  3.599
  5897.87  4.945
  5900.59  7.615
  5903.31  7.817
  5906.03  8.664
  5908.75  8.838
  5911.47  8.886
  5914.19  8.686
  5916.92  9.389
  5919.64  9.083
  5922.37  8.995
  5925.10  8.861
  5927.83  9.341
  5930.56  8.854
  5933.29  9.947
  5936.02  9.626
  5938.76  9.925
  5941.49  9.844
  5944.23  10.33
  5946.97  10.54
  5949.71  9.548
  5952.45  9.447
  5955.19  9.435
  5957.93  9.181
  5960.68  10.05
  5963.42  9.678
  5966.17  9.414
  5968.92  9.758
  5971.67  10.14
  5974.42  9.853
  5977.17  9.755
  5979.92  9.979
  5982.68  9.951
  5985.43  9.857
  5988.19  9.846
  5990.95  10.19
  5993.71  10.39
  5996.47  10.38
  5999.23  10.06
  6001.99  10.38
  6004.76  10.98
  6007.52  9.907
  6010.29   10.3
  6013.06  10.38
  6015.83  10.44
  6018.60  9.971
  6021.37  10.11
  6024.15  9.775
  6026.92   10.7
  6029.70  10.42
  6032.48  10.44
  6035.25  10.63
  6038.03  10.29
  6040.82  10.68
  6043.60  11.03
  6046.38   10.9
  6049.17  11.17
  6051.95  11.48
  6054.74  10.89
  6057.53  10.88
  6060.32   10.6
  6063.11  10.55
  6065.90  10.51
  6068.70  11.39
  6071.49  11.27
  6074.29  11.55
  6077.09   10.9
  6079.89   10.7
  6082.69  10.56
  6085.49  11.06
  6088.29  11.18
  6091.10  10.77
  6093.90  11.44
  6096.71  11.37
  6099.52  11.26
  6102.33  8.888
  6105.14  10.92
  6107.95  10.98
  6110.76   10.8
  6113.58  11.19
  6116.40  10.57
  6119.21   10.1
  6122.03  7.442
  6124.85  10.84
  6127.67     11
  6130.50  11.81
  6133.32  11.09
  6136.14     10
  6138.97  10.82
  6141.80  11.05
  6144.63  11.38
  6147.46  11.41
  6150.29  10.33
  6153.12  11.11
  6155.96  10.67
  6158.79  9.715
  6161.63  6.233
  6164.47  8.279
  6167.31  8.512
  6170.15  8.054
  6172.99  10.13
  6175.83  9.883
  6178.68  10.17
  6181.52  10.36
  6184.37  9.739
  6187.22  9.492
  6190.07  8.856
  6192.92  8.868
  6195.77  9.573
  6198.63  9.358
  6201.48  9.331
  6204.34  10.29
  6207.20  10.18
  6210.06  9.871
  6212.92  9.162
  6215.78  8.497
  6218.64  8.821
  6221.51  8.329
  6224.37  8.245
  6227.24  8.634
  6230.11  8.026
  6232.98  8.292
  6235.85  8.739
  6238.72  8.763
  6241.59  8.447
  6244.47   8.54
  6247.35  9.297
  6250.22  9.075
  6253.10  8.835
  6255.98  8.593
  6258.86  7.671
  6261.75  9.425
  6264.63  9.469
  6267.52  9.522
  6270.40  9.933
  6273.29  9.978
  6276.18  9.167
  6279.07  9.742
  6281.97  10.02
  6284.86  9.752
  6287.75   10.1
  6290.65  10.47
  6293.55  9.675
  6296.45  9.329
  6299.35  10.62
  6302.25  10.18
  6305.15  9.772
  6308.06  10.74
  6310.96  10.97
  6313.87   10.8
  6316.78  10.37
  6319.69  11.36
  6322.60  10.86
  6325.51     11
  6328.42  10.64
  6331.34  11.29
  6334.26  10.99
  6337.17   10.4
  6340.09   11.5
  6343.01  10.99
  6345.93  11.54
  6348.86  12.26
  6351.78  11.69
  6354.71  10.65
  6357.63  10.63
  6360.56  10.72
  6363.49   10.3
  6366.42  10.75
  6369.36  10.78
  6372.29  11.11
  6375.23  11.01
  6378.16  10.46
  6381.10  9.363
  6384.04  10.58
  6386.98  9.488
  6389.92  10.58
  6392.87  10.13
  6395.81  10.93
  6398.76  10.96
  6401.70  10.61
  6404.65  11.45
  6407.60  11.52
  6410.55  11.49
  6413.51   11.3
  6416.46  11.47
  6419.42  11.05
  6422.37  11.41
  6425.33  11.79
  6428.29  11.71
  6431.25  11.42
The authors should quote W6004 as -0.125 mag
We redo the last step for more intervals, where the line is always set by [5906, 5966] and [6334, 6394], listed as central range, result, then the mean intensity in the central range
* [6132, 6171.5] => 0.02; 9.9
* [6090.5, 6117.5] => -0.09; 10.8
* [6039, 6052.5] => -0.13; 11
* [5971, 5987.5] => -0.04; 9.91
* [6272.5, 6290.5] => 0.07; 9.83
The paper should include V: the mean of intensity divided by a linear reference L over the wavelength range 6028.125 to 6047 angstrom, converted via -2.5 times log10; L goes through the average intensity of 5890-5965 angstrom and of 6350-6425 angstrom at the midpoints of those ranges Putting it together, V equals -0.16 mag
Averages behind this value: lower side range 8.65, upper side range 10.8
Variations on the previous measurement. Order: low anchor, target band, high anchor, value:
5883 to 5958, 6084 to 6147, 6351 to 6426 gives -0.15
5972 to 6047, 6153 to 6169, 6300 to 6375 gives 0.19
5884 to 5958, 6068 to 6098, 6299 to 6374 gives -0.19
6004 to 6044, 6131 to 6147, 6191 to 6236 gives -0.15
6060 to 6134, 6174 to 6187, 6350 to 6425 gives 0.08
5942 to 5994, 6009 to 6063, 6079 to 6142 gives -0.04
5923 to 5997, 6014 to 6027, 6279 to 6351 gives -0.03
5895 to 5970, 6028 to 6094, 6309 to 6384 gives -0.14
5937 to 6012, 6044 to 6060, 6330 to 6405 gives -0.09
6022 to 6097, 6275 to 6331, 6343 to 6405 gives 0.05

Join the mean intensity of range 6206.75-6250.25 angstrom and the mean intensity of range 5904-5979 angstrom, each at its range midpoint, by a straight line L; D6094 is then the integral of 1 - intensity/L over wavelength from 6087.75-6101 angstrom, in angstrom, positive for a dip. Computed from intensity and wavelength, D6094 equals -3.0 angstrom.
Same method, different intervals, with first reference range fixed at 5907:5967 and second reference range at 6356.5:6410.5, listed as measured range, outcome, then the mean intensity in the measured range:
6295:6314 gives 0.2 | 10.3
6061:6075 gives -1.7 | 11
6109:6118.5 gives -0.8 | 10.8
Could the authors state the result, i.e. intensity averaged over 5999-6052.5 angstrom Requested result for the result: 10.5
